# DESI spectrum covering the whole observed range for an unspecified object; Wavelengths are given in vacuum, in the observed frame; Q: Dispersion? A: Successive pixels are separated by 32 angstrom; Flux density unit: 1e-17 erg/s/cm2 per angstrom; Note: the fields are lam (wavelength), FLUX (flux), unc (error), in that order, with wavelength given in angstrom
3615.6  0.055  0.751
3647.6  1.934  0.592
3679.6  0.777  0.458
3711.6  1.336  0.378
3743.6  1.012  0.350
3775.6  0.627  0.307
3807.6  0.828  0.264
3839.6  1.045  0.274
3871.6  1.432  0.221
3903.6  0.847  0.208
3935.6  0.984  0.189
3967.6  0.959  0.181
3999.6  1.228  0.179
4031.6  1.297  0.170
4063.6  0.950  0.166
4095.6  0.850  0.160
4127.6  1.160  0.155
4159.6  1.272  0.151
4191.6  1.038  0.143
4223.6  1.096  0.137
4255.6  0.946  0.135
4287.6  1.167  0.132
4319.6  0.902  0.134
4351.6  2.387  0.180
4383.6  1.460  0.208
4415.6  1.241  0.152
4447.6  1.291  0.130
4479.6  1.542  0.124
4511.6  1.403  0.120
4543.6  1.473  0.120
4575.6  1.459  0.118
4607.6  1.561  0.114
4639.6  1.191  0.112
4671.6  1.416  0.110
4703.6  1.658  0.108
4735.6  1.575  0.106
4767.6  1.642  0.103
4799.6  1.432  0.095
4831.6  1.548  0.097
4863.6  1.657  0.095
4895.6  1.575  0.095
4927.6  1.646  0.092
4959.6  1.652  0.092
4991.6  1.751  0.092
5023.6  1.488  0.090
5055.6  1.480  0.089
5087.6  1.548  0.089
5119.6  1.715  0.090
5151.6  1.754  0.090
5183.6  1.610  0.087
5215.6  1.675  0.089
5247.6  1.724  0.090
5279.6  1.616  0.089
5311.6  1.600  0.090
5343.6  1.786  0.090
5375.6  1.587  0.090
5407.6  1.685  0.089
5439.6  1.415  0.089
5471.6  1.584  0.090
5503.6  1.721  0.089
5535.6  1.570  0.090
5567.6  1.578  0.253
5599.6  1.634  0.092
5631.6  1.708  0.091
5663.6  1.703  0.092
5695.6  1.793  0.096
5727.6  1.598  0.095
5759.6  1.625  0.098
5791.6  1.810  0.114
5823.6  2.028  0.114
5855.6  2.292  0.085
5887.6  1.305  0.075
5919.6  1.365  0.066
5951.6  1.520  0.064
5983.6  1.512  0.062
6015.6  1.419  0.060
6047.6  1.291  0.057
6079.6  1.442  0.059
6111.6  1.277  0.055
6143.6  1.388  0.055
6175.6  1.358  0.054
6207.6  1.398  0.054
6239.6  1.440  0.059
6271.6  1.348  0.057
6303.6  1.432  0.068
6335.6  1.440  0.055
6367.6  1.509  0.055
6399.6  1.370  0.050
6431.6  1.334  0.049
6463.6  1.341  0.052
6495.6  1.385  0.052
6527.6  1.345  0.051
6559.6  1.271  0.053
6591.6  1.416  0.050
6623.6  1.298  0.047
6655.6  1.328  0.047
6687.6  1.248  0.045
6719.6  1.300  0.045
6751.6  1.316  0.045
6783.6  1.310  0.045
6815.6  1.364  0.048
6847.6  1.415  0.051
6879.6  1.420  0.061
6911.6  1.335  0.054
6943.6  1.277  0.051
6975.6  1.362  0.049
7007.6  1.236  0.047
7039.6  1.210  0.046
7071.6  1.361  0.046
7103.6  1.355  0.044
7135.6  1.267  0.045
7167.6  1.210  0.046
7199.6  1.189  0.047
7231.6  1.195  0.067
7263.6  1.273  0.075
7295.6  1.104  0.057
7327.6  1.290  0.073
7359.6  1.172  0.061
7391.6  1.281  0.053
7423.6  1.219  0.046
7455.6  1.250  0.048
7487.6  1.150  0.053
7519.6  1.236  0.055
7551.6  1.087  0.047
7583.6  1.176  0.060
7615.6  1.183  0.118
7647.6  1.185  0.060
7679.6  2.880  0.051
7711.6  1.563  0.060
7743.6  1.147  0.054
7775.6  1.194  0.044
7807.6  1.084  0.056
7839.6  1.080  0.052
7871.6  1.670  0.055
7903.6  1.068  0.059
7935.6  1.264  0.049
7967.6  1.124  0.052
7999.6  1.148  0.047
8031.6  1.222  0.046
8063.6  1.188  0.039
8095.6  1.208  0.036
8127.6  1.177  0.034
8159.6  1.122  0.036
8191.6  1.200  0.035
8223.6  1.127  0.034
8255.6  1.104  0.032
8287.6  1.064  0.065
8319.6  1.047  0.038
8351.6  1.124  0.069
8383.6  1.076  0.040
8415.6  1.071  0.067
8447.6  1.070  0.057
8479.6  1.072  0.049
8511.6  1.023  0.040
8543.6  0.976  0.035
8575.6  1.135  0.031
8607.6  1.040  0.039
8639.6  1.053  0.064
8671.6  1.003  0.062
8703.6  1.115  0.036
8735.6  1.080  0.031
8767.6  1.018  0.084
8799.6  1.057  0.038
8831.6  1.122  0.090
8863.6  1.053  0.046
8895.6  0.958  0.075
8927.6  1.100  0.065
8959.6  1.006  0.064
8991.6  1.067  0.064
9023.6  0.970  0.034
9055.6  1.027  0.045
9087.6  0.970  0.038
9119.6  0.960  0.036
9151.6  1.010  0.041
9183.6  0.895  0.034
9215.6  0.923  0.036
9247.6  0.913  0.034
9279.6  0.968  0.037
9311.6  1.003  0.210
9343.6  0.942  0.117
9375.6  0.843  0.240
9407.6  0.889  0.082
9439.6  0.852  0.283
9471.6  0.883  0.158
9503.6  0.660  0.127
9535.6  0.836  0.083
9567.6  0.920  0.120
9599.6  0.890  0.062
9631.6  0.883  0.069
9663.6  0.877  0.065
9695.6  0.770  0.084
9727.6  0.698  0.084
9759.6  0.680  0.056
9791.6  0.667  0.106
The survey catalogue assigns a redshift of 0.171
